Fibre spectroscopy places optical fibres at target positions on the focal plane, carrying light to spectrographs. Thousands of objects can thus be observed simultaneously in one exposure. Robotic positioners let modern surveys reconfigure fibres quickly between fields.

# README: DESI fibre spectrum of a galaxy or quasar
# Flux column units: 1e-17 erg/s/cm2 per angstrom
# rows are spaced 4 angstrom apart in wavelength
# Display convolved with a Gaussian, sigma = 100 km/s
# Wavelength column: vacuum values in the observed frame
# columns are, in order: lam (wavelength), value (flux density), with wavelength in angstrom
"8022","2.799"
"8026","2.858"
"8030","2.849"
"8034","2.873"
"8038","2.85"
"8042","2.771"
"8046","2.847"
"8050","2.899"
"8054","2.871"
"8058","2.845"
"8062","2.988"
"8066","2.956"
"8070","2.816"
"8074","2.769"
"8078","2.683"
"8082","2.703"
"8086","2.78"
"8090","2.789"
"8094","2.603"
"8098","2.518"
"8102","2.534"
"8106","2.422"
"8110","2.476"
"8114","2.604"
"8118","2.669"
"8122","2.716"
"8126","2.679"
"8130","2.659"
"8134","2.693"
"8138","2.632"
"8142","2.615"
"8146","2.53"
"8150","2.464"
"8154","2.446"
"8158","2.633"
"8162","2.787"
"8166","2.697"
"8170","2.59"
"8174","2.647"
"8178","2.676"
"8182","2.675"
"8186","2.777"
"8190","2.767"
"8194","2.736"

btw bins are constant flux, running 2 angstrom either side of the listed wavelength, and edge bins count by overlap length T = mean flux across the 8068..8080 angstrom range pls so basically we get 2.76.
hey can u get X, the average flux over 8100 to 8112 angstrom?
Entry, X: 2.48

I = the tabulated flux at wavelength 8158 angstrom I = 2.633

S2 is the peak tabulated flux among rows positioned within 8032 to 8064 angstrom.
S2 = 2.988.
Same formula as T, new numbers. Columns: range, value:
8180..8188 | 2.73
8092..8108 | 2.52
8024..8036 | 2.86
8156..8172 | 2.68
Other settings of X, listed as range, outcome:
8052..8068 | 2.92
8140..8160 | 2.54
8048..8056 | 2.88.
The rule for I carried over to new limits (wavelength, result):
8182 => 2.675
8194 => 2.736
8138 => 2.632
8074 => 2.769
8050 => 2.899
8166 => 2.697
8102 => 2.534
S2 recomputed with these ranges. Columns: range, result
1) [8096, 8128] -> 2.716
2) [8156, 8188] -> 2.787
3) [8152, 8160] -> 2.633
